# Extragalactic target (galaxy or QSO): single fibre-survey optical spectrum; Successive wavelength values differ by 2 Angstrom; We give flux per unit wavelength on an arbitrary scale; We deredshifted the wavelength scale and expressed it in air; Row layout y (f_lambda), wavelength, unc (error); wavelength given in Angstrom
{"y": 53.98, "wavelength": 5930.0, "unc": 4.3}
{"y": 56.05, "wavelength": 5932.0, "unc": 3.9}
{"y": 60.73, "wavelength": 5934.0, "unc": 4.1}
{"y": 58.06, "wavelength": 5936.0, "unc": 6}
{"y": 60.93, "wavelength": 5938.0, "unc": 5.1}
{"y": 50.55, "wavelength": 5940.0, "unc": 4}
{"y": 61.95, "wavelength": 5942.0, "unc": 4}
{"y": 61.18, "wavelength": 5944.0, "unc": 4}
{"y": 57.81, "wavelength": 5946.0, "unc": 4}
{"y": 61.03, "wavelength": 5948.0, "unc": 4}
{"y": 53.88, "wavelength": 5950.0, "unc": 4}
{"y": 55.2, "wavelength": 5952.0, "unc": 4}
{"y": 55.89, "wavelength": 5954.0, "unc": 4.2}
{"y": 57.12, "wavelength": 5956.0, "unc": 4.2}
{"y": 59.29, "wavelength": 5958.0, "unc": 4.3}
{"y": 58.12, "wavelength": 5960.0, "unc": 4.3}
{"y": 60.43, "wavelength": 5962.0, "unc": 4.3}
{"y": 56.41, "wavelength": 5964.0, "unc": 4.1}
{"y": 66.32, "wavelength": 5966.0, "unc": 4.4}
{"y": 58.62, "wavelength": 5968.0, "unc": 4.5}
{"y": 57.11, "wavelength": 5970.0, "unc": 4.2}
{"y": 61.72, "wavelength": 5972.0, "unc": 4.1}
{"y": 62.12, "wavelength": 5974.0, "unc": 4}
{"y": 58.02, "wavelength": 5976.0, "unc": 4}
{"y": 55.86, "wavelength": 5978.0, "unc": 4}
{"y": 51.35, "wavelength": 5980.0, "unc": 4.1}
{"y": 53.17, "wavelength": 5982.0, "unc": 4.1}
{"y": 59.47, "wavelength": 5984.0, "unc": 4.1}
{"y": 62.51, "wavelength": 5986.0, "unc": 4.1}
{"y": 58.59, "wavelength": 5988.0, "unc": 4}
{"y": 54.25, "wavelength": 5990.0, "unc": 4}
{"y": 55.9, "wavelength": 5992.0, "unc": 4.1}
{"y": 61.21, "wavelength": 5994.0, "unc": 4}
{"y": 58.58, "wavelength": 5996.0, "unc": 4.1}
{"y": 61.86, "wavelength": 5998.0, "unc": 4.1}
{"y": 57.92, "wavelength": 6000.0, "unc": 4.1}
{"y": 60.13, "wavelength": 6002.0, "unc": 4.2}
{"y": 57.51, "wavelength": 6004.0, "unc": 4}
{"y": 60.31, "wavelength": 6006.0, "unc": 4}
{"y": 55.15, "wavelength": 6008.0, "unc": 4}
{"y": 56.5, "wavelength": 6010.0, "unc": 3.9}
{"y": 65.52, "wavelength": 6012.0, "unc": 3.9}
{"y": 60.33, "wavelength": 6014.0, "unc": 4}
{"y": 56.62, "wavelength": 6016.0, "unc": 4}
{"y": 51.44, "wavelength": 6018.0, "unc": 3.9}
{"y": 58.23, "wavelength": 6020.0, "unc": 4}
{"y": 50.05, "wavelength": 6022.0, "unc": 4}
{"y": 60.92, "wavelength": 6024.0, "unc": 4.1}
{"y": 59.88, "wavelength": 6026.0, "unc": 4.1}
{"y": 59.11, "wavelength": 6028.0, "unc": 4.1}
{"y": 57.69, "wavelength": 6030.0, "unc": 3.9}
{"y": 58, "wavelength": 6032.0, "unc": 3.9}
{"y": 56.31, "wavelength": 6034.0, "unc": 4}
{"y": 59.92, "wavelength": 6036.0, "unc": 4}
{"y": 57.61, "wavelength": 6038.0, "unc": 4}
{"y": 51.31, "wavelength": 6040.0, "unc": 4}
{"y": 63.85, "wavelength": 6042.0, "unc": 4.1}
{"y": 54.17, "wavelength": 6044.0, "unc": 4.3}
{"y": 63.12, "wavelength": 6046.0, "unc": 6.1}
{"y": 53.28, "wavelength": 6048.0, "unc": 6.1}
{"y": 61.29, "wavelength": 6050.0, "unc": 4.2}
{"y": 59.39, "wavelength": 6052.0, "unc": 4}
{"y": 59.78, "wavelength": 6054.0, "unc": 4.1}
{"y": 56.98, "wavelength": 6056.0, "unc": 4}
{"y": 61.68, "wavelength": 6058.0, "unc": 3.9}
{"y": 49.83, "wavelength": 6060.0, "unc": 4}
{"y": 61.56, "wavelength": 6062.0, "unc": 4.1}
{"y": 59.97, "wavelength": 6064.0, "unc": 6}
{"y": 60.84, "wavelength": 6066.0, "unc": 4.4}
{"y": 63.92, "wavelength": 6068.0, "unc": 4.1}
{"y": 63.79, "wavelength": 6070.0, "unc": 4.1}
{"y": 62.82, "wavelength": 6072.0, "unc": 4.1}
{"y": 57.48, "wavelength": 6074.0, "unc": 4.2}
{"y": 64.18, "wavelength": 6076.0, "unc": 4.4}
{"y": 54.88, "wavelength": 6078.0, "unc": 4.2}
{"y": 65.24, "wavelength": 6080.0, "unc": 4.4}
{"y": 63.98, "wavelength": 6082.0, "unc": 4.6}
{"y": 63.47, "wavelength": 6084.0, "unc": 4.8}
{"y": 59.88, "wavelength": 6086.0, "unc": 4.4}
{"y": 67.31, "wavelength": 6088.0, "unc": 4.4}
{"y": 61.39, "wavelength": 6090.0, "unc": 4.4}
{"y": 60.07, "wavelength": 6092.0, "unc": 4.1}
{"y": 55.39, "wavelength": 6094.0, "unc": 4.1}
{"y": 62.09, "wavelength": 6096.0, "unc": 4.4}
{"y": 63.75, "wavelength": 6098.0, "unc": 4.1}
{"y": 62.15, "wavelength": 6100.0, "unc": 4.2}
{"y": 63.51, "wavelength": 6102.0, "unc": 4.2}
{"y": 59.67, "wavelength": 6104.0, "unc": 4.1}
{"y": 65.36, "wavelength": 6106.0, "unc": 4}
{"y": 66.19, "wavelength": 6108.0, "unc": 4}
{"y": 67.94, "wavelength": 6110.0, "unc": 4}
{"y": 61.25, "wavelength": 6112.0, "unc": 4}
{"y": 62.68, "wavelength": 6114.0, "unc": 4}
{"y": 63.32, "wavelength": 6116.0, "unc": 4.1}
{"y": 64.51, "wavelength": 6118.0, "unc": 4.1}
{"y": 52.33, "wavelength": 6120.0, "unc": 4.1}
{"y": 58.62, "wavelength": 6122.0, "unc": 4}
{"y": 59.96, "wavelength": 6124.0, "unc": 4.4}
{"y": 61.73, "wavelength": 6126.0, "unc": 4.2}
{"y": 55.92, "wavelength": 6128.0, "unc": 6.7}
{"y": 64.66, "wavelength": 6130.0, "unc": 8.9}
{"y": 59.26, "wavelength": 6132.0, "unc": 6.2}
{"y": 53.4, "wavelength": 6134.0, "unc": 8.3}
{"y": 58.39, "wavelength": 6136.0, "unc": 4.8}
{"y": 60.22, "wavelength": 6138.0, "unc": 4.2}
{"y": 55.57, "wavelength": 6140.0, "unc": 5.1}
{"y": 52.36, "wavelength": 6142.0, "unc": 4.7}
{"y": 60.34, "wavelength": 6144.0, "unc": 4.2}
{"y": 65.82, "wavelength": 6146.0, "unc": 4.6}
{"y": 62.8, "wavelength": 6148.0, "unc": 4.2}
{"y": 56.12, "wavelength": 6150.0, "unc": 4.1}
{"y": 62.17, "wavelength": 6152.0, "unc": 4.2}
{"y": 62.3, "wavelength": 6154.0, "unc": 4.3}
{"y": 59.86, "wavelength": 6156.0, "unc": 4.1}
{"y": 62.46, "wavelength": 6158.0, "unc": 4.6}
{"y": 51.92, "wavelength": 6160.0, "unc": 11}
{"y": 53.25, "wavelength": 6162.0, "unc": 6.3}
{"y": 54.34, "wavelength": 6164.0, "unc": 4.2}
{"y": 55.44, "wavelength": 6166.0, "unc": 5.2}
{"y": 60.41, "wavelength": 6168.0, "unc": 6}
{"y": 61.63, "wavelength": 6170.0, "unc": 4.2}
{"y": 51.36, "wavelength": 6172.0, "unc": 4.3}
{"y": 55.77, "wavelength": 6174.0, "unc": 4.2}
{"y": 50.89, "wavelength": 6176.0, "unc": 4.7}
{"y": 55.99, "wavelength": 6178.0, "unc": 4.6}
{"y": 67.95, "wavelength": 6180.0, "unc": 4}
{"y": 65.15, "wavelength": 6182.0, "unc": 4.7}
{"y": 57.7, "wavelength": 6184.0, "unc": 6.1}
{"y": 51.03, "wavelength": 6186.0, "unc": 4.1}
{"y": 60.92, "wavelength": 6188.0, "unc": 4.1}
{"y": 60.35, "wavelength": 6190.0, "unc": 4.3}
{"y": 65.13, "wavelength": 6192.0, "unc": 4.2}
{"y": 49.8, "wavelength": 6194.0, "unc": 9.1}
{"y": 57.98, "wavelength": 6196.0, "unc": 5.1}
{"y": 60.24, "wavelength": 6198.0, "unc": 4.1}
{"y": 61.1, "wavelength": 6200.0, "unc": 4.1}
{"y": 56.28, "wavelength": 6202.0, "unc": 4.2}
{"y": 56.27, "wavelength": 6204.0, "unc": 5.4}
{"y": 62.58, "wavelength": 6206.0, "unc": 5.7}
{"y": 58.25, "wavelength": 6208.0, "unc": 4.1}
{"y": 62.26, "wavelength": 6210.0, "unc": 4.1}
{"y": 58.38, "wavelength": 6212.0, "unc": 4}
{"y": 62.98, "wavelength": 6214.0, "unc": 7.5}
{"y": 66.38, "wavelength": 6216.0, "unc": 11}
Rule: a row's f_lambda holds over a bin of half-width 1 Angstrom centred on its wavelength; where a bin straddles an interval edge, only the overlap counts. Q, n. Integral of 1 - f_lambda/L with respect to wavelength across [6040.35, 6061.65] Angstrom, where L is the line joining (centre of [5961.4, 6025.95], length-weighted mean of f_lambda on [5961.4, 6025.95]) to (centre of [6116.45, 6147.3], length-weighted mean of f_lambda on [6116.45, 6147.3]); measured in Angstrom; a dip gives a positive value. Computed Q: 0.1 Angstrom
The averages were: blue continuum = 58.3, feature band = 58.2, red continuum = 59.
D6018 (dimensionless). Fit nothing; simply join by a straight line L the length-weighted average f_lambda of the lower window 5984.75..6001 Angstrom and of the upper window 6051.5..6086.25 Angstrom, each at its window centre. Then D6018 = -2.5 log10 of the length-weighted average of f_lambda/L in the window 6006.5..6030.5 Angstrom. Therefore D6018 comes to 0.03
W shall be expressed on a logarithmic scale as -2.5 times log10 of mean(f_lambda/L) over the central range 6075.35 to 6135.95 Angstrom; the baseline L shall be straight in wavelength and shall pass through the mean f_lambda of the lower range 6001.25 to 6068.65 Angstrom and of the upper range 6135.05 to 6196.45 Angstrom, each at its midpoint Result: -0.06 mag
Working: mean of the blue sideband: 58.3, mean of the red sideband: 58.2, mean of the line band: 61.4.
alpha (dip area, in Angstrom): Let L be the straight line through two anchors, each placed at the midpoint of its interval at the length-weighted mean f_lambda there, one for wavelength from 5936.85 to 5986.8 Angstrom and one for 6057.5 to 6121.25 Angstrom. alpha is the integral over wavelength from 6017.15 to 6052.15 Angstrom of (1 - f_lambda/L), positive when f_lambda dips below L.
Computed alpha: 1.5 Angstrom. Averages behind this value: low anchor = 58.2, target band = 57.5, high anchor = 61.6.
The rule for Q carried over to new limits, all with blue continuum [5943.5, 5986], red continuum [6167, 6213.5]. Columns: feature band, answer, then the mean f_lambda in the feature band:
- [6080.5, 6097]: -1.0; 61.8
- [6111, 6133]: -0.7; 60.4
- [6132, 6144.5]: 0.4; 56.8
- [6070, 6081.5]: -0.6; 61.3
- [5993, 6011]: -0.2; 58.8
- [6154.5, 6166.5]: 0.4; 56.5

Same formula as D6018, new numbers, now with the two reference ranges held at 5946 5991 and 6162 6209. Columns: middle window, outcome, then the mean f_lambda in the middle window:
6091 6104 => -0.055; 61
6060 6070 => -0.048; 60.6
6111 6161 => -0.028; 59.5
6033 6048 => 0.005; 57.7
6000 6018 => -0.010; 58.5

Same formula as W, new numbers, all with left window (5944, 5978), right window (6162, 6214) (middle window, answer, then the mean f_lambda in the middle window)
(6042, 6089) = -0.04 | 60.5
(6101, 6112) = -0.10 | 64.2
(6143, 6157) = -0.05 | 61.3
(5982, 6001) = 0.00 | 58.6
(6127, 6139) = 0.00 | 58.6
